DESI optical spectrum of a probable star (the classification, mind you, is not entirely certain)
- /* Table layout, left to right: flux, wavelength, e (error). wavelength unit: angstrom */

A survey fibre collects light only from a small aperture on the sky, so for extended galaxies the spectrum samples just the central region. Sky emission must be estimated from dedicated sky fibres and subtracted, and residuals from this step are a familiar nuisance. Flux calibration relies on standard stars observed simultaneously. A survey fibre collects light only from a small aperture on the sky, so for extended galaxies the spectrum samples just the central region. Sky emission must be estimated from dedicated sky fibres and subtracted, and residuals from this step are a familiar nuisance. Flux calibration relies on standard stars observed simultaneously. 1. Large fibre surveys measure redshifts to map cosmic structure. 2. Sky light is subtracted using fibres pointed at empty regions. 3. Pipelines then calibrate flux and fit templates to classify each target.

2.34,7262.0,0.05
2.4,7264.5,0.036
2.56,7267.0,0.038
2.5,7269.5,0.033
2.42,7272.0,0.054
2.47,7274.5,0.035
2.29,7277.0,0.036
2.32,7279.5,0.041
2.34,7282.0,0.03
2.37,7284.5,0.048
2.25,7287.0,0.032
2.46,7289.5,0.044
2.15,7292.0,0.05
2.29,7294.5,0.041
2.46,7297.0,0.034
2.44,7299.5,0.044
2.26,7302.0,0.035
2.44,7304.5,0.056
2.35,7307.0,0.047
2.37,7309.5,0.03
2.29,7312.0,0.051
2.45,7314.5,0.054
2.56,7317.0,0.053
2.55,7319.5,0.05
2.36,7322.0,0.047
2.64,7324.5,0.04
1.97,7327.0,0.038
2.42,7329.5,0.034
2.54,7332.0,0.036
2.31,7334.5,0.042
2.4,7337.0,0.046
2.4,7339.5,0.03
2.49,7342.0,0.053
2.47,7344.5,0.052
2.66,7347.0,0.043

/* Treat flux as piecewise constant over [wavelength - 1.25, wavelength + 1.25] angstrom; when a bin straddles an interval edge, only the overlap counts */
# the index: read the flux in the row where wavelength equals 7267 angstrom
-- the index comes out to 2.56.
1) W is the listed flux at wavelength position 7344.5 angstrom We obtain 2.47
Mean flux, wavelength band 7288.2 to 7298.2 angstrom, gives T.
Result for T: 2.34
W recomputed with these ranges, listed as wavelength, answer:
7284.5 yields 2.37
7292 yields 2.15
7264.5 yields 2.4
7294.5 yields 2.29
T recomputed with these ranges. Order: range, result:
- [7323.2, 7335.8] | 2.38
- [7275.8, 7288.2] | 2.31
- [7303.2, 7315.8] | 2.38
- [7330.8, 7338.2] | 2.42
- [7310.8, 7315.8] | 2.37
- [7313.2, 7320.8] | 2.52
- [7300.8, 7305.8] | 2.35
